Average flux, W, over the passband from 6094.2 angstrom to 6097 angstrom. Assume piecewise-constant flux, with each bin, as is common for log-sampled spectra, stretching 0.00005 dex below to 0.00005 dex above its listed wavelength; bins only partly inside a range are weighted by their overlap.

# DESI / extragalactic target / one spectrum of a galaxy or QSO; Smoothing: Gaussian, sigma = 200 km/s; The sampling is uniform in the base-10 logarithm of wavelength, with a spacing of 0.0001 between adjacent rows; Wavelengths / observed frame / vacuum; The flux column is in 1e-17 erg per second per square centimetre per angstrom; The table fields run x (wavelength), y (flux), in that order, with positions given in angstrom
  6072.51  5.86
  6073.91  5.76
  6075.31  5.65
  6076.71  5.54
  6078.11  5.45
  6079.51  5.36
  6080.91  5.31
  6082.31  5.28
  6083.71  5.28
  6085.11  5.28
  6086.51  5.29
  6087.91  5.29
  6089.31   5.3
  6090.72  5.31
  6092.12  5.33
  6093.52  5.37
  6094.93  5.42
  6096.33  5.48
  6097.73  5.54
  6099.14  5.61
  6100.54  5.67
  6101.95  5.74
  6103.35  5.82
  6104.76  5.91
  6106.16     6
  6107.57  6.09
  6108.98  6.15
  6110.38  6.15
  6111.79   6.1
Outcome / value 5.44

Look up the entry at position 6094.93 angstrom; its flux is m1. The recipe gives 5.42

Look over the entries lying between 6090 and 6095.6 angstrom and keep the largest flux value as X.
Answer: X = 5.42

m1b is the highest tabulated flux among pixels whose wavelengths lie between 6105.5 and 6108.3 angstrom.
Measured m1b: 6.09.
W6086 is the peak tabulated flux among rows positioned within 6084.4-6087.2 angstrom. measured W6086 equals 5.29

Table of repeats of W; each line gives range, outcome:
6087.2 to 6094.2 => 5.32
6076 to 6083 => 5.39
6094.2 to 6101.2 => 5.54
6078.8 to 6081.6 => 5.33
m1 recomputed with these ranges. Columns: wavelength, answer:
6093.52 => 5.37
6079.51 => 5.36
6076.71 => 5.54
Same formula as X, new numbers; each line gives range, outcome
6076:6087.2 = 5.54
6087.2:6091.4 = 5.31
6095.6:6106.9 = 6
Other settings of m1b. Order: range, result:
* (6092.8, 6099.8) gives 5.61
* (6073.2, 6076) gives 5.76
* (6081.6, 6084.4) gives 5.28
